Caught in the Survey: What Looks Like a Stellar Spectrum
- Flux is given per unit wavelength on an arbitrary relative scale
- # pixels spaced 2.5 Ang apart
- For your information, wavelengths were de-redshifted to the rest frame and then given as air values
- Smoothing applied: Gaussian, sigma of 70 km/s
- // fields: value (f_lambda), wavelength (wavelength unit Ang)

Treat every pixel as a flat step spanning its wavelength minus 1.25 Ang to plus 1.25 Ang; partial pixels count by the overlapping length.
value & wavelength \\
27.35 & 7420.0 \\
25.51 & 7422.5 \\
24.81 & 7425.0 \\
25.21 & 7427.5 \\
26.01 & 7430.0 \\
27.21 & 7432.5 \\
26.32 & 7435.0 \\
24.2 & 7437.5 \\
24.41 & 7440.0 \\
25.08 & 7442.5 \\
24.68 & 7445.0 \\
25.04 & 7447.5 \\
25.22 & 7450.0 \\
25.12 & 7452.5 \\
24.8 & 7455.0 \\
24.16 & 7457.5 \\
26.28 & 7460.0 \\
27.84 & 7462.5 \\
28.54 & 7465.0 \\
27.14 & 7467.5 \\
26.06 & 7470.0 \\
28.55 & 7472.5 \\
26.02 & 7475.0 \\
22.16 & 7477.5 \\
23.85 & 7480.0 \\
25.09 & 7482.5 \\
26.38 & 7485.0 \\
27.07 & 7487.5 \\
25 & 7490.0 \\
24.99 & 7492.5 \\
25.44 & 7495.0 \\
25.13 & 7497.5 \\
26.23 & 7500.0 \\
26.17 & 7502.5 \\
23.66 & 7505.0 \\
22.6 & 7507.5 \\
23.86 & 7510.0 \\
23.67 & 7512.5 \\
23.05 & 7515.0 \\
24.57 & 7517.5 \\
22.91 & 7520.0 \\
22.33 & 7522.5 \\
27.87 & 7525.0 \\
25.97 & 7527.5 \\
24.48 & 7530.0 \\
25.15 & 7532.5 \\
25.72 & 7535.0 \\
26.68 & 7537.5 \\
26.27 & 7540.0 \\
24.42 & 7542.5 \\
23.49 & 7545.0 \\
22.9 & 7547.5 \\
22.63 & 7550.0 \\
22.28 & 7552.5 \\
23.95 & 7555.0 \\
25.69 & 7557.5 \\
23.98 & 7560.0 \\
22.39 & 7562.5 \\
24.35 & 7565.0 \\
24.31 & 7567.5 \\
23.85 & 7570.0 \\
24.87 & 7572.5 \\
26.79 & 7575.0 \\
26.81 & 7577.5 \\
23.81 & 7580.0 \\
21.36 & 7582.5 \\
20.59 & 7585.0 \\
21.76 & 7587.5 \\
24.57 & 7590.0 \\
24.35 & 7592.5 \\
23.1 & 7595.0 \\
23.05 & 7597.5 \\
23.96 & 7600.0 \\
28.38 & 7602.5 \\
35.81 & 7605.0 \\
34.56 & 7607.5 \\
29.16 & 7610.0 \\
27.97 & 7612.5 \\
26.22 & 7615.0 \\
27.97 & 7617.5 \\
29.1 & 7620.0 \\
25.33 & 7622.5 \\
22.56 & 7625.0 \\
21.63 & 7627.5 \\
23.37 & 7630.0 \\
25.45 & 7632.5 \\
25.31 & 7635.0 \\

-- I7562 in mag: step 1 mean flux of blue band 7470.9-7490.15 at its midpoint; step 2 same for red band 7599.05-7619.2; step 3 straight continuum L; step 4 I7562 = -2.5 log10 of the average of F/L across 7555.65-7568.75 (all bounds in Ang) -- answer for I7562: 0.16 mag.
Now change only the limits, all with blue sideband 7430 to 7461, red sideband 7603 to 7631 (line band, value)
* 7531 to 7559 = 0.09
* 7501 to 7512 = 0.09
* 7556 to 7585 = 0.12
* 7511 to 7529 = 0.08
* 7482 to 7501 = 0.01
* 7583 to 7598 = 0.19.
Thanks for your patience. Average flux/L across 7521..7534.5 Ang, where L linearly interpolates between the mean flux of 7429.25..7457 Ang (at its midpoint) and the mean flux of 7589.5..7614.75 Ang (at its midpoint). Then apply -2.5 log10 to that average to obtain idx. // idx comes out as 0.06 mag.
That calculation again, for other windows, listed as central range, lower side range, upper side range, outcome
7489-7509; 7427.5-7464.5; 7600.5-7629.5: 0.057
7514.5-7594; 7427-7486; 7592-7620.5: 0.122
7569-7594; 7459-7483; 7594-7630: 0.125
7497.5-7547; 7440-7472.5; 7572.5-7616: 0.054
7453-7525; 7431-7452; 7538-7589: -0.019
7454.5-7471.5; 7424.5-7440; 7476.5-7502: -0.048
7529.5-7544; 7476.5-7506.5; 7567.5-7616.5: -0.002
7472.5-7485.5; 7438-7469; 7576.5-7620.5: 0.033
